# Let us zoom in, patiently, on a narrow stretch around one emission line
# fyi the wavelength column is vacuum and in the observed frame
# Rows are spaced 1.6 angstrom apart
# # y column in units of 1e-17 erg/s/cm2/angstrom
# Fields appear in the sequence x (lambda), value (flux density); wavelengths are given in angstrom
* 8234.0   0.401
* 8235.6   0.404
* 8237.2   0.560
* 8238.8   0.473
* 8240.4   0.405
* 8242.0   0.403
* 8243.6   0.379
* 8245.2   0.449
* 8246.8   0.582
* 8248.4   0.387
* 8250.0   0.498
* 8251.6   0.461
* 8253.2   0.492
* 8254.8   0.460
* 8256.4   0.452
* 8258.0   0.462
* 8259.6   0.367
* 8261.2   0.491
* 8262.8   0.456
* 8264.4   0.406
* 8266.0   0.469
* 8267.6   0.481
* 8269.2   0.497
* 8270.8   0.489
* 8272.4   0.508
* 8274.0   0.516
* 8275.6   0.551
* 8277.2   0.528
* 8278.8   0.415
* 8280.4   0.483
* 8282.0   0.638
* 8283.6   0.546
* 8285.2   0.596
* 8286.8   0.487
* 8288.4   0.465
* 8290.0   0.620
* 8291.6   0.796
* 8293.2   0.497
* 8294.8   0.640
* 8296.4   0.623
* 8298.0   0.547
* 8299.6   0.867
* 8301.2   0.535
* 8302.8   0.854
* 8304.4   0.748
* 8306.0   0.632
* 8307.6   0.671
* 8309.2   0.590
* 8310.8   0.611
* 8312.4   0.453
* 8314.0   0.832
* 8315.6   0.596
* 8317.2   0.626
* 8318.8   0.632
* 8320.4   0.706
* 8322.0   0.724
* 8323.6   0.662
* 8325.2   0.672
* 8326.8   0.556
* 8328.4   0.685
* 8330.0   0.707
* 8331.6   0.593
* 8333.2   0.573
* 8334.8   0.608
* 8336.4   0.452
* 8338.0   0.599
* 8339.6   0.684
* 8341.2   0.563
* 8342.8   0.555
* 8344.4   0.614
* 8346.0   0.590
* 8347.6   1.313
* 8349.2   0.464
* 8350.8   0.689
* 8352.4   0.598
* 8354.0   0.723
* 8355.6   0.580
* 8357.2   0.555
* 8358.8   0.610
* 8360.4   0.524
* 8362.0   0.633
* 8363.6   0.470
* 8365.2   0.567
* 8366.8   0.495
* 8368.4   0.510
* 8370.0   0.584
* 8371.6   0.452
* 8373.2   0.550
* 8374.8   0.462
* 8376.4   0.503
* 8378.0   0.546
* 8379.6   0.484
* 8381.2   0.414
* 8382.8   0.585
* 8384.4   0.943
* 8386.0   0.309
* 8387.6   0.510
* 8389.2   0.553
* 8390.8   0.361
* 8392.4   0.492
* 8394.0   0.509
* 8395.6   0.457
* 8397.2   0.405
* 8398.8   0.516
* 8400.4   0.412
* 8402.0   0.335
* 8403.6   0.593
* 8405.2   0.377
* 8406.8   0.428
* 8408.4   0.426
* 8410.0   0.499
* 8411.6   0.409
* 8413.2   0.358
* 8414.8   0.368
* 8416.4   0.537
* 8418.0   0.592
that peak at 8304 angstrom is Mg II 2798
